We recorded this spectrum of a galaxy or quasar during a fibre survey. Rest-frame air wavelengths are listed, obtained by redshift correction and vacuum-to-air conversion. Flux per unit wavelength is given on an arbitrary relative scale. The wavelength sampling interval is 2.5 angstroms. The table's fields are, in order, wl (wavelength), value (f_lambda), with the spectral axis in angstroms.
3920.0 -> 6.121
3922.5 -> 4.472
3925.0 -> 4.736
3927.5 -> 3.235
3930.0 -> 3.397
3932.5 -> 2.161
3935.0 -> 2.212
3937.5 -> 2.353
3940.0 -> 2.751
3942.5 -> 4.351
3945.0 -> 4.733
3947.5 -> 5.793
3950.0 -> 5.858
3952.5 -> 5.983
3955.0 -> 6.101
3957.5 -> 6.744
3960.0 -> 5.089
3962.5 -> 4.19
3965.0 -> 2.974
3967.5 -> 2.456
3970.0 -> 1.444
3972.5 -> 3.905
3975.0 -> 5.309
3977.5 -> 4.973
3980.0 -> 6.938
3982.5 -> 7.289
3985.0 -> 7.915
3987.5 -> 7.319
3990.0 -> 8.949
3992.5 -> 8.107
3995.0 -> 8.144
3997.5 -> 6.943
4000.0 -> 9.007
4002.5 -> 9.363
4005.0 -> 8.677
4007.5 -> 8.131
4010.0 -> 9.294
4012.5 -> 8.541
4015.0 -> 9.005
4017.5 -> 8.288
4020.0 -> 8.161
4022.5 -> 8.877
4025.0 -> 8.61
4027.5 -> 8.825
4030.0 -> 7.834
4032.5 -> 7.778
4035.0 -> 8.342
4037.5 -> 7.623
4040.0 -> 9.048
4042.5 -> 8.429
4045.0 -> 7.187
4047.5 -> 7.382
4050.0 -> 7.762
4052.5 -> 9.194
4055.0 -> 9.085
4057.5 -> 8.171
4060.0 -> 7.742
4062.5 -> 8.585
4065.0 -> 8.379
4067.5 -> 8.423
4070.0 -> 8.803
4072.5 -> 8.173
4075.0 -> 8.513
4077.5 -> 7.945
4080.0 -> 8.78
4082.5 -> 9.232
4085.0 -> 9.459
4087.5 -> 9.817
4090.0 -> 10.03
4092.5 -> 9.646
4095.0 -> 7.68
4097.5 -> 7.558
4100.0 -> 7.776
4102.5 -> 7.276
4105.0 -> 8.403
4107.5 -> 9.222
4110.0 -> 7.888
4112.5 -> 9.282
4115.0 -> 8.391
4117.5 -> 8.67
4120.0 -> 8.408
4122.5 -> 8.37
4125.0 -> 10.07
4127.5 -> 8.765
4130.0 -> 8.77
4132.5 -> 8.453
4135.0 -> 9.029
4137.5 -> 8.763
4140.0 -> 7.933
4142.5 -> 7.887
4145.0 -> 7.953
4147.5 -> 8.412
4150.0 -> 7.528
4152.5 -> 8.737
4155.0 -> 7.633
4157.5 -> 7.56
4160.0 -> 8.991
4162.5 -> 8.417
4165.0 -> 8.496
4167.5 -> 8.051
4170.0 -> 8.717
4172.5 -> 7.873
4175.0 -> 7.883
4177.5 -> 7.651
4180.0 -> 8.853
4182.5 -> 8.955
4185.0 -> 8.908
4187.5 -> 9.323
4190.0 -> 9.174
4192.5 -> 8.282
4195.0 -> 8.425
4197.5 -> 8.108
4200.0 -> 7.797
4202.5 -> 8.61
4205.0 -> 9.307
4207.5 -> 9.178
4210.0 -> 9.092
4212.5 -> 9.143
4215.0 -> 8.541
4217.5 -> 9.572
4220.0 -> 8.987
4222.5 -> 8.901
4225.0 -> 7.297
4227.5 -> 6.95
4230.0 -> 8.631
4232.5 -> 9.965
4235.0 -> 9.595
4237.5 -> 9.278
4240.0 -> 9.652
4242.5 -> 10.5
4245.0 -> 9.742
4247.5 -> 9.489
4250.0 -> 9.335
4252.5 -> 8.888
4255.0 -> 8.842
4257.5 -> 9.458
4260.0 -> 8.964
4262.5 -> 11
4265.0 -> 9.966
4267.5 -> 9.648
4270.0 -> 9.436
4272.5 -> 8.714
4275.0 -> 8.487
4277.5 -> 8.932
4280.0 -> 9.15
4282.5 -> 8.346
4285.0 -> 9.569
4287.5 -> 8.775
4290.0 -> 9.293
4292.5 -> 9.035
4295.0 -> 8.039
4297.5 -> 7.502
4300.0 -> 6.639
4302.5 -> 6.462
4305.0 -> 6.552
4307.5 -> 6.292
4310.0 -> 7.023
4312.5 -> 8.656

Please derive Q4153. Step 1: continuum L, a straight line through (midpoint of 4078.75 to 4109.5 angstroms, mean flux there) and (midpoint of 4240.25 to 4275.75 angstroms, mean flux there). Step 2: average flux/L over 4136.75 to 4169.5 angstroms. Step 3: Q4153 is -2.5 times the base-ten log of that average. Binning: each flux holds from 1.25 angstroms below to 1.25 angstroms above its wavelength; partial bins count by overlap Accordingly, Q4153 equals 0.10 mag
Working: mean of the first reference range 8.72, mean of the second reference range 9.48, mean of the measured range 8.19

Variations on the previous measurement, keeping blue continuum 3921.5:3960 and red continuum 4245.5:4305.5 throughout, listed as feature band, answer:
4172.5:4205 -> -0.11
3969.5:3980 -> 0.09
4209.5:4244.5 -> -0.11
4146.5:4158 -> -0.12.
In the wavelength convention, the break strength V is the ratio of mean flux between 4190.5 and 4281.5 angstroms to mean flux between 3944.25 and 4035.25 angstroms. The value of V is 1.3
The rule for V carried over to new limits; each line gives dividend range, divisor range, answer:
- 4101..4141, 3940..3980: 1.84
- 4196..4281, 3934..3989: 1.86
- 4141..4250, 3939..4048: 1.26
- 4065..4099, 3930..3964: 1.97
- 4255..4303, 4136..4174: 1.08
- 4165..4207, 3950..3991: 1.56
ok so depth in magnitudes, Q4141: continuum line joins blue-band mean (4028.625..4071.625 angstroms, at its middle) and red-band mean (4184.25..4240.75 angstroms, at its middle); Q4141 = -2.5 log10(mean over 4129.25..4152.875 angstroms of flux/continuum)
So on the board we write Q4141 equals 0.03 mag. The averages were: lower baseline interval 8.22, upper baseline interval 8.81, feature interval 8.32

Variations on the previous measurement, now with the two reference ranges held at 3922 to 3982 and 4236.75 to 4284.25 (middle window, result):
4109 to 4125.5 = -0.23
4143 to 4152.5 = -0.08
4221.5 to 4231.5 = 0.11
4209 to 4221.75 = -0.05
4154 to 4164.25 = -0.07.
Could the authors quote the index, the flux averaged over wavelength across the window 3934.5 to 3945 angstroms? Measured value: 3.18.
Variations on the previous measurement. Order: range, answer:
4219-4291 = 9.17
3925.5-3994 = 4.92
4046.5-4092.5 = 8.67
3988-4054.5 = 8.36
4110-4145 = 8.62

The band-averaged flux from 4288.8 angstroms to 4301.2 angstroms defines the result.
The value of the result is 8.1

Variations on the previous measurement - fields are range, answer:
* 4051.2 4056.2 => 9.13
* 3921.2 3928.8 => 4.16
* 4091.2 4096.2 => 8.69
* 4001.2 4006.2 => 9.02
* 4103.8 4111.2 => 8.51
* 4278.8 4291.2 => 9.03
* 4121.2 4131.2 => 8.99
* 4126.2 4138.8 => 8.76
